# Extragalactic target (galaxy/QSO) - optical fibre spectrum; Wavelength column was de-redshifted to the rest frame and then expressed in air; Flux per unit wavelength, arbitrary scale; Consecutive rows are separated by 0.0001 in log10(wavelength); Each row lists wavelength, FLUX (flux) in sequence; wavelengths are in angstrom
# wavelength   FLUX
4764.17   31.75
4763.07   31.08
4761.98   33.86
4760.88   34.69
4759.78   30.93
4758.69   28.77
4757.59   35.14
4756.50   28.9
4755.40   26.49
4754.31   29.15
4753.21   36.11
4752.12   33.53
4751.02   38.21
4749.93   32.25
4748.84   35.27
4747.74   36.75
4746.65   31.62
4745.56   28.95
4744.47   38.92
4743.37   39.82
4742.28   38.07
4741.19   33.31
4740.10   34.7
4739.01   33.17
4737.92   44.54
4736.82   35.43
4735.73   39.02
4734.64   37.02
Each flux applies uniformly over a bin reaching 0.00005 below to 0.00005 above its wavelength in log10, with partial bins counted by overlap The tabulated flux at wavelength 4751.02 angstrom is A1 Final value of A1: 38.21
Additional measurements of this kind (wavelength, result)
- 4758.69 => 28.77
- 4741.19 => 33.31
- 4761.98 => 33.86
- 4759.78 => 30.93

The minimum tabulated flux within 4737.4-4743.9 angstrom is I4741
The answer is 33.17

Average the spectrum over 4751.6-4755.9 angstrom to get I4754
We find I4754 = 31.4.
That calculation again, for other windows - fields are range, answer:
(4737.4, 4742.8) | 36.8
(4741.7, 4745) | 38.8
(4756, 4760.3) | 31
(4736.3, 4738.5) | 39.8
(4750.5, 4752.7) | 35.8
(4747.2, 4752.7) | 35.2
